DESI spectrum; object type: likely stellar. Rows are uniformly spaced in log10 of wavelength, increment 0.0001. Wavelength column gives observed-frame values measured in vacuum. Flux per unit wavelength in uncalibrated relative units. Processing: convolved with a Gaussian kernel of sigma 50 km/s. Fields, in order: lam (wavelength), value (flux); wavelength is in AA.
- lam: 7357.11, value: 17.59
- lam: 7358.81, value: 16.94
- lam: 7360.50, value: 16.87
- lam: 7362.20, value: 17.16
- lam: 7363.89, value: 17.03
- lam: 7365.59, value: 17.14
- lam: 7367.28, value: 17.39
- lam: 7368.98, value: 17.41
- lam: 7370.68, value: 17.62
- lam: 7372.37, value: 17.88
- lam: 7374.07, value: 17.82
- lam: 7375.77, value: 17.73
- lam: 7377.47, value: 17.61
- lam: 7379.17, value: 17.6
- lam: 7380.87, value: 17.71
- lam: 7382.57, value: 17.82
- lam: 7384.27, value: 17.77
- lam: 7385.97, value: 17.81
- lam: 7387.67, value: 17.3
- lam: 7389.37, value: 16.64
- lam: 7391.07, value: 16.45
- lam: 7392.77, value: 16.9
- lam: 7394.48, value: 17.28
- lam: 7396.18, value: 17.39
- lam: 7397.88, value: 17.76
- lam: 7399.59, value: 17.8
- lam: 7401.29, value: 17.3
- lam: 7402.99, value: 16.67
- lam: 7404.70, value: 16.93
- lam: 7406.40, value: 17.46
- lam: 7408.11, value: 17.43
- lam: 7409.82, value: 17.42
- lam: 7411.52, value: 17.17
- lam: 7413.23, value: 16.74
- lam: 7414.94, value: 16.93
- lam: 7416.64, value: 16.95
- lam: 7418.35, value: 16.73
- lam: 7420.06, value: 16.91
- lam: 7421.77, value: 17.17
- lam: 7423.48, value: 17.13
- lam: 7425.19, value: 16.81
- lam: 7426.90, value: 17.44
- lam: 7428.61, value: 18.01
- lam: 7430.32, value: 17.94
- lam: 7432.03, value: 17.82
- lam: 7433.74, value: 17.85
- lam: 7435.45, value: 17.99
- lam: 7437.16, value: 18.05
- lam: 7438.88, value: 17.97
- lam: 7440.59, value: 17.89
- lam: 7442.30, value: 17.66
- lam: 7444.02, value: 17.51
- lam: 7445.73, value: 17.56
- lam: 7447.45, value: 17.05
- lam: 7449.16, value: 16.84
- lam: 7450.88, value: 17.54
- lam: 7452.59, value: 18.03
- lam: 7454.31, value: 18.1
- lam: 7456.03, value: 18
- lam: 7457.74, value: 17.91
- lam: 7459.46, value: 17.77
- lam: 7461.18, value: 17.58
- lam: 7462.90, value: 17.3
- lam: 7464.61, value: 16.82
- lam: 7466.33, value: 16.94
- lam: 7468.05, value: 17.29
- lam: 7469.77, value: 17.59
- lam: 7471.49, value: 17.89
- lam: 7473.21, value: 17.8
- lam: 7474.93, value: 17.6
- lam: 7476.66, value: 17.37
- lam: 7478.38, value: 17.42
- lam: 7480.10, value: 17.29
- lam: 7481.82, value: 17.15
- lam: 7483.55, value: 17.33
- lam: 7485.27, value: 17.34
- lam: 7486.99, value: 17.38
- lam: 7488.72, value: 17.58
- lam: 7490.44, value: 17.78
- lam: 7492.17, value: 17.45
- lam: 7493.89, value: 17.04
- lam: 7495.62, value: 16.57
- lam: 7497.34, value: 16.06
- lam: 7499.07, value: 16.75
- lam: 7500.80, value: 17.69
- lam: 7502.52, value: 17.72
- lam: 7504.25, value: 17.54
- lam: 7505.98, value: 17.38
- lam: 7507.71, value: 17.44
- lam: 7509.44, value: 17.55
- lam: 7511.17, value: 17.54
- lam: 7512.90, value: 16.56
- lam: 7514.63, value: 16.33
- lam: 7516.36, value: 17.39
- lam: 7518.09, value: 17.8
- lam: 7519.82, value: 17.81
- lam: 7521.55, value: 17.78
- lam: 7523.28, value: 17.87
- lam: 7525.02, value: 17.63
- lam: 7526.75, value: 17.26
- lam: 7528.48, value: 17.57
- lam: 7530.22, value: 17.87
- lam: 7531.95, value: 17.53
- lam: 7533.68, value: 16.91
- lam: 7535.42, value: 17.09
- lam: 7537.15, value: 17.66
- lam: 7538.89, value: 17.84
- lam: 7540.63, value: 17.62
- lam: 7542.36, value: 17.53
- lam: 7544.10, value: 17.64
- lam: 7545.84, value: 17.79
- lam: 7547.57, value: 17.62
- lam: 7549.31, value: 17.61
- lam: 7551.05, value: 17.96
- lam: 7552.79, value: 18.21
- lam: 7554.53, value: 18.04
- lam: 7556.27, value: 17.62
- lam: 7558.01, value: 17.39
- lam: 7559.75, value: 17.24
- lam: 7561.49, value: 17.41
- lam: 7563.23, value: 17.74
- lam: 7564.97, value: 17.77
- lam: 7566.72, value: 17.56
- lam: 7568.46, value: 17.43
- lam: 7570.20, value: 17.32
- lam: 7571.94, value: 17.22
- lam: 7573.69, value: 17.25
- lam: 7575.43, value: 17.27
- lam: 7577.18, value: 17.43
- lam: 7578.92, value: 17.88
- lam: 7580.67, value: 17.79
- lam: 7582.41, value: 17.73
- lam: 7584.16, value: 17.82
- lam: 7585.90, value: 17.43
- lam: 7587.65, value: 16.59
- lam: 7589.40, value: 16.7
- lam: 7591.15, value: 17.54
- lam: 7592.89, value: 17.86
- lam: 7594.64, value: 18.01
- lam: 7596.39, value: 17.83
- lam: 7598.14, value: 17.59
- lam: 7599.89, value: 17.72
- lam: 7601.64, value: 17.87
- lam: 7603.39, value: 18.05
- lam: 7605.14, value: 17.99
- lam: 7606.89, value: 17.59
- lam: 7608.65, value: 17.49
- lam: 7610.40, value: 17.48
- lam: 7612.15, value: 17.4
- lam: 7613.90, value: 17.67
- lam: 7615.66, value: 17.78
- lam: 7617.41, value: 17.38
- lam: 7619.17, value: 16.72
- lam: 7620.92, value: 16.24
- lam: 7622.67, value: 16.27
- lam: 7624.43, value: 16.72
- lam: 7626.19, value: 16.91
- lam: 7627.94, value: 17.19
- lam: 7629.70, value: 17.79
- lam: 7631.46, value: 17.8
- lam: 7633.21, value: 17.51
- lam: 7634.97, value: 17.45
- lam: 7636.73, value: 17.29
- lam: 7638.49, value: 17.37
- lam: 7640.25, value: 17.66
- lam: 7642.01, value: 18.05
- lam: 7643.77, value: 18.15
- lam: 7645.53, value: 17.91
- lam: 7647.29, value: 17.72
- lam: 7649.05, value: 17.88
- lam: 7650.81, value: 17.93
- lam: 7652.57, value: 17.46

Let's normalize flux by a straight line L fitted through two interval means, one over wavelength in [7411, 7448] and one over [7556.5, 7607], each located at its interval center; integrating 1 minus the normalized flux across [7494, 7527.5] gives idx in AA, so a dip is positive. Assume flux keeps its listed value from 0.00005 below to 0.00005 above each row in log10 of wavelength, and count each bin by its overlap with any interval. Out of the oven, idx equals 0.4 AA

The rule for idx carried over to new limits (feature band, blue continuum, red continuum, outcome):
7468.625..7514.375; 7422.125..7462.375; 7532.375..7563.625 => 0.80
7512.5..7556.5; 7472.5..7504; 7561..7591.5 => -0.51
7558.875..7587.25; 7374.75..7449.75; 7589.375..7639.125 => -0.13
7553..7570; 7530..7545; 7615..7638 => -0.17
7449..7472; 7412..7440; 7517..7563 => -0.11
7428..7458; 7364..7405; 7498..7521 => -0.66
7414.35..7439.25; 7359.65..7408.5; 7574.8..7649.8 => -0.07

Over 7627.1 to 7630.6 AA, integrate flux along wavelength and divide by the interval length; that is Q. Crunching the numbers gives 17.5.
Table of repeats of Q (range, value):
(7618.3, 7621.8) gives 16.5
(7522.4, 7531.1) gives 17.6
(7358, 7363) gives 17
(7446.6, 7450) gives 17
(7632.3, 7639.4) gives 17.4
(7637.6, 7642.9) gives 17.7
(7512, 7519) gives 17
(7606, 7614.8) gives 17.5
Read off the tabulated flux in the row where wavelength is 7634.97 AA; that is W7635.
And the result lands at 17.45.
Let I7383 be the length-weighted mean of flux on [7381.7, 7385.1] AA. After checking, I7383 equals 17.8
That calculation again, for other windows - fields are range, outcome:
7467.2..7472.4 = 17.6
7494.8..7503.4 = 17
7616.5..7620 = 17.1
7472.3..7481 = 17.5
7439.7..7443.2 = 17.8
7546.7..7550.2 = 17.6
